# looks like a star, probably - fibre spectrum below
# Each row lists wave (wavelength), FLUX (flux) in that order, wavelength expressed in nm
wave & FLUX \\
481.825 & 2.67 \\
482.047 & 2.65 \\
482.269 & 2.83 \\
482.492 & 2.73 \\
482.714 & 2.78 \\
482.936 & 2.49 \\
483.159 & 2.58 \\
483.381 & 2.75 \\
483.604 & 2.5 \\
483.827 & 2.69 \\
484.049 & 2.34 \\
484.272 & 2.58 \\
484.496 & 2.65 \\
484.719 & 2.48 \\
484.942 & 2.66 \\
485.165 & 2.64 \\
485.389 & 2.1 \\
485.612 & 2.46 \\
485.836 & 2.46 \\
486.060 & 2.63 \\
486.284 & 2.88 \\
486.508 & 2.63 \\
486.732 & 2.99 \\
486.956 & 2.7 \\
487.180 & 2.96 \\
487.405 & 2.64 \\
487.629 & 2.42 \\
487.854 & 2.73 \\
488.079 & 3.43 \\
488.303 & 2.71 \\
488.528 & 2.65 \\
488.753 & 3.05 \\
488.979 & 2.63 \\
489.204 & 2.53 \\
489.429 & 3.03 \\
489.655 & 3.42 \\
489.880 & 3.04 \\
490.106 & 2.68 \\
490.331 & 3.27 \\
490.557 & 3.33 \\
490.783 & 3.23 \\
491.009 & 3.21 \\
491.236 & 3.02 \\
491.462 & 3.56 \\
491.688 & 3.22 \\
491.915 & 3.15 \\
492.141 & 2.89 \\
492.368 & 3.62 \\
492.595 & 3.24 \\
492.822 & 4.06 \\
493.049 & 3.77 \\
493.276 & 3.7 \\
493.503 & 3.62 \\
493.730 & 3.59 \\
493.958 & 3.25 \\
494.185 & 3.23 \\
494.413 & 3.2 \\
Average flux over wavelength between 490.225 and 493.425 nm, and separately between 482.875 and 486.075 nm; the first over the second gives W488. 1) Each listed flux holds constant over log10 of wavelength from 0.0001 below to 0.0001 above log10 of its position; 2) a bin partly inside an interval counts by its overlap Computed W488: 1.33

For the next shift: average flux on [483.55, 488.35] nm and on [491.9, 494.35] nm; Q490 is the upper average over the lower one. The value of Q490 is 1.3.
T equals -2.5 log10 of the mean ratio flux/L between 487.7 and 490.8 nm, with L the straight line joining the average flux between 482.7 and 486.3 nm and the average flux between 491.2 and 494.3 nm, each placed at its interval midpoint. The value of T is 0.035 mag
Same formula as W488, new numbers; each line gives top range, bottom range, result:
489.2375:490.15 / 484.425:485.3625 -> 1.18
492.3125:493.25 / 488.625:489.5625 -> 1.31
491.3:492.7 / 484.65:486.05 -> 1.32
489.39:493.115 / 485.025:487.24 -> 1.24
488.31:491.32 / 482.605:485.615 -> 1.17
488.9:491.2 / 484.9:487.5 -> 1.15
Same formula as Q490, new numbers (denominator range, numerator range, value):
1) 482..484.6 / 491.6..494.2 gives 1.31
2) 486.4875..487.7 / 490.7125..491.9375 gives 1.18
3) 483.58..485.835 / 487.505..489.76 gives 1.14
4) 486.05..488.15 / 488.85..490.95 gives 1.08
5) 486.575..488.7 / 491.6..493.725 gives 1.24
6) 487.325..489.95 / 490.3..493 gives 1.16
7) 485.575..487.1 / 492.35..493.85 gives 1.36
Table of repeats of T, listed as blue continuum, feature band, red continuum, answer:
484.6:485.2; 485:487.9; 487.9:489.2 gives 0.029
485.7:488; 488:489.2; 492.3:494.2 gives 0.037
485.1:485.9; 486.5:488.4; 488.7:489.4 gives -0.090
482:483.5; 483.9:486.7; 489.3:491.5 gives 0.116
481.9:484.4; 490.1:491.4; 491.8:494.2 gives 0.035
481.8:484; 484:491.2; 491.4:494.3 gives 0.091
